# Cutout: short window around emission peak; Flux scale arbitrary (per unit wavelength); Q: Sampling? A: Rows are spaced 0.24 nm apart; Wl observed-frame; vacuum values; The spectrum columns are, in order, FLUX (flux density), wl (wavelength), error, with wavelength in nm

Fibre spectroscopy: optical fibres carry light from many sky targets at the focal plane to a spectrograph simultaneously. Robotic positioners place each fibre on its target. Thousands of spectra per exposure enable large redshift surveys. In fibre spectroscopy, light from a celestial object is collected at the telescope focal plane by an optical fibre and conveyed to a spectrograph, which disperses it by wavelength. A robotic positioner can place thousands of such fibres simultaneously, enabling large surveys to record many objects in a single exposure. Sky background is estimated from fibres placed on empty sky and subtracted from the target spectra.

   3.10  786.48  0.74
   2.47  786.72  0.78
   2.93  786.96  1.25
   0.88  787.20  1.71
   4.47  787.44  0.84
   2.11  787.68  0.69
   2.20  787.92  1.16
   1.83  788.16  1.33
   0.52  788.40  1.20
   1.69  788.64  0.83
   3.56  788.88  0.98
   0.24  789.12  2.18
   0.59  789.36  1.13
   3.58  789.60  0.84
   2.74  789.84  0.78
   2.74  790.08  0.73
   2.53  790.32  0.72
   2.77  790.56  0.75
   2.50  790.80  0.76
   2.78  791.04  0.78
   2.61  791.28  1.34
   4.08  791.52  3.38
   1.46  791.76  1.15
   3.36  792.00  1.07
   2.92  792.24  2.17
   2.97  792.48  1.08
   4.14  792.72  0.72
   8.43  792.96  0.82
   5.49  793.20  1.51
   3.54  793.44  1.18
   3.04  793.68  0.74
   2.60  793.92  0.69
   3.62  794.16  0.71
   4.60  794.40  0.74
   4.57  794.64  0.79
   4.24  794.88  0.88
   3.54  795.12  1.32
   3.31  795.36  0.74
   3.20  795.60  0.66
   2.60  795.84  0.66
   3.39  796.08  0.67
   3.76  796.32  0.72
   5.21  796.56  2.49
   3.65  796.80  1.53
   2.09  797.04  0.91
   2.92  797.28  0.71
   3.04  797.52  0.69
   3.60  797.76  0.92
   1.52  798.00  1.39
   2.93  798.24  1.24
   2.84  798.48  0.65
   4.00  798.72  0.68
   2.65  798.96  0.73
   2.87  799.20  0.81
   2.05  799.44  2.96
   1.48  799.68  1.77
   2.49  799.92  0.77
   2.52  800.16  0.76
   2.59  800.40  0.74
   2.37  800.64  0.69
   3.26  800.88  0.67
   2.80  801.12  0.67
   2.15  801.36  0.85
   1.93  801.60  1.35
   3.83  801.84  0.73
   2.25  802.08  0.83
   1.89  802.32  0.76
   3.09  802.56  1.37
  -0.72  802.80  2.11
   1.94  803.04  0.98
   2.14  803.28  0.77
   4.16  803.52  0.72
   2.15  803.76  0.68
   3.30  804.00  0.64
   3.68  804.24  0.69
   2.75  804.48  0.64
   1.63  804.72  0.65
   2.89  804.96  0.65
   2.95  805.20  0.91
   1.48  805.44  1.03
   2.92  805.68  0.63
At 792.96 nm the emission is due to [S II] 6716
